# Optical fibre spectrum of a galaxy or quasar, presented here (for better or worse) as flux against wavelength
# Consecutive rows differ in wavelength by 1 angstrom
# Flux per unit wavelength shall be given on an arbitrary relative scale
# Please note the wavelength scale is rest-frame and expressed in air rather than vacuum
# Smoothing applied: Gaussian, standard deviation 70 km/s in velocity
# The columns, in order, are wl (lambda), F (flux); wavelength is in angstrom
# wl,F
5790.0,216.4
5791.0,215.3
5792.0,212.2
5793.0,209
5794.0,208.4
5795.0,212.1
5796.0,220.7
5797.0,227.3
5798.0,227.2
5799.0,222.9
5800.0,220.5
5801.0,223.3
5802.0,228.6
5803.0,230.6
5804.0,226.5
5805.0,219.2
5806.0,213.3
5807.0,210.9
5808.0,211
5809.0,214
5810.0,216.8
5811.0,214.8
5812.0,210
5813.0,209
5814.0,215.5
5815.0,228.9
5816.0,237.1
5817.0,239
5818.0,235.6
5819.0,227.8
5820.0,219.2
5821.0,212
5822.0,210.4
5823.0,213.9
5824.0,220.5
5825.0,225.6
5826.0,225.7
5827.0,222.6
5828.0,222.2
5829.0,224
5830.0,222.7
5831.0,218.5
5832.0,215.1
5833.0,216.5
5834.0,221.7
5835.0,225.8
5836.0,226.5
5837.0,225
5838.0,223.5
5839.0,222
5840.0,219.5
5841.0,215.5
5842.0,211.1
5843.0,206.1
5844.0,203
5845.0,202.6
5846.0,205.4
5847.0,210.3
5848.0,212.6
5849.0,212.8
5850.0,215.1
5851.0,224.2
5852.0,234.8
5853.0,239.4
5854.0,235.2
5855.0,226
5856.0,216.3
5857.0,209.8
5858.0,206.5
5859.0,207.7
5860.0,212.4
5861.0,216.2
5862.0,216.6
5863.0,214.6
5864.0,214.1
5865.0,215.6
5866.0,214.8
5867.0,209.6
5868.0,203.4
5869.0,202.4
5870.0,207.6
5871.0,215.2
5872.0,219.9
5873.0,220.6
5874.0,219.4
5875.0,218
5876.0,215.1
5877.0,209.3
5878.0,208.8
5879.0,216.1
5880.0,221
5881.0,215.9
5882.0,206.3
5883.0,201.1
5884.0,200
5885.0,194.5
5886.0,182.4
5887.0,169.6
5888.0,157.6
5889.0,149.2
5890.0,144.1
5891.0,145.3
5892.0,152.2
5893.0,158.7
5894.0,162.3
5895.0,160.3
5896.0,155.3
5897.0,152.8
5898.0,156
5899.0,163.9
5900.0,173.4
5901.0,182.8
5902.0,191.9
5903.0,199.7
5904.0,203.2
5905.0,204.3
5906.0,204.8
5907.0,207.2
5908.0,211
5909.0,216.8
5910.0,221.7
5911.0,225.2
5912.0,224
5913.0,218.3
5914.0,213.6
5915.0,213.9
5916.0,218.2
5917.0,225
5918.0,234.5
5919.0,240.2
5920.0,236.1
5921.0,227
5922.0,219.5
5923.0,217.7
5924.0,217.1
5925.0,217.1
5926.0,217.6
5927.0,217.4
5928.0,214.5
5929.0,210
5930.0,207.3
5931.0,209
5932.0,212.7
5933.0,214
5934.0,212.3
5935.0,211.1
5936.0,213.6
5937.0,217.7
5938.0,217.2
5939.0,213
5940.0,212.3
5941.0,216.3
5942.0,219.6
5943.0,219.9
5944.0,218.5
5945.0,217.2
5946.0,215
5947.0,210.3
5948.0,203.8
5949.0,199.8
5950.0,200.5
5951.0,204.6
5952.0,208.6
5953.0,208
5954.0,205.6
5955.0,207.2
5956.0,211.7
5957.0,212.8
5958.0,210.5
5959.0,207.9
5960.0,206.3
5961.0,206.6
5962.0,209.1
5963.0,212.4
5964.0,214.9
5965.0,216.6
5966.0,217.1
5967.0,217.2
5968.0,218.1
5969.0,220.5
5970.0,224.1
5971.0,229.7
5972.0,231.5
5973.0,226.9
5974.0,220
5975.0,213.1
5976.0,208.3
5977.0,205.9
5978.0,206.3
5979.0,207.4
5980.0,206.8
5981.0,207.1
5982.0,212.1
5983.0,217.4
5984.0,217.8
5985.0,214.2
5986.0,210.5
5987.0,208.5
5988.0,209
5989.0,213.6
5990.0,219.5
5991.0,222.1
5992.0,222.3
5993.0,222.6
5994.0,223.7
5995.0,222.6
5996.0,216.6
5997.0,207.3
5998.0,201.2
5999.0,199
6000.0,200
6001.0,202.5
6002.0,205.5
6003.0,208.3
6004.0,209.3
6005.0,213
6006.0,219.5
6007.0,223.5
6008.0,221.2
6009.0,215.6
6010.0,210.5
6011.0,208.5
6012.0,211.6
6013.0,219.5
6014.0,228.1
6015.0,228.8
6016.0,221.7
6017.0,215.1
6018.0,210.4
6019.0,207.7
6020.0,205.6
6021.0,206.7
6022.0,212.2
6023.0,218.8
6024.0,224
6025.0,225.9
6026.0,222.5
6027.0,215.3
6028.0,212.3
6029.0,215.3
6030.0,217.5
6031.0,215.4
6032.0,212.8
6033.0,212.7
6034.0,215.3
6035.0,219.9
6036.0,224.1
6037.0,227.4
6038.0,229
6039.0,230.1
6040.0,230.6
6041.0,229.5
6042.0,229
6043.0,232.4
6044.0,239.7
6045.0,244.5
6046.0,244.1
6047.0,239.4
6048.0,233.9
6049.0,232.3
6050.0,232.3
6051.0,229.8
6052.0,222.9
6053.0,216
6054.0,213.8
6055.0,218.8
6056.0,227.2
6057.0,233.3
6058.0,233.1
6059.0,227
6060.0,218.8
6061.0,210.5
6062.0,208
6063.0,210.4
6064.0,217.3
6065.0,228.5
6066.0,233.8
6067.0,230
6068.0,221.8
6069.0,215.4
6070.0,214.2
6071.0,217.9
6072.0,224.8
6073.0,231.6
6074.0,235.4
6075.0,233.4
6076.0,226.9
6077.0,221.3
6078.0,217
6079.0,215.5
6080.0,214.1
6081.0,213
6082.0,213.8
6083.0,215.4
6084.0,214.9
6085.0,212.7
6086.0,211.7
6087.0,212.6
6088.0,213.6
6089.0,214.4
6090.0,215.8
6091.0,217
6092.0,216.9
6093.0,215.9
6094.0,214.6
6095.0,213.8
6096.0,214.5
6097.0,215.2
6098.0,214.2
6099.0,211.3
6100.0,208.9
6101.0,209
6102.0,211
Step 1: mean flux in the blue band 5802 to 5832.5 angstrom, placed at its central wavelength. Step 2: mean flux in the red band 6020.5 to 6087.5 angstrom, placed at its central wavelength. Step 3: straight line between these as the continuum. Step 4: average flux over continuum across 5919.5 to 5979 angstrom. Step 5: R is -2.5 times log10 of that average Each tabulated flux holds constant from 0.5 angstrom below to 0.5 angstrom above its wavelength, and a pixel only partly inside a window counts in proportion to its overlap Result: 0.04 mag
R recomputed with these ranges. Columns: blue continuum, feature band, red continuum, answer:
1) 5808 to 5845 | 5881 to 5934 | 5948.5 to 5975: 0.094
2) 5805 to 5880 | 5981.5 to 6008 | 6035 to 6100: 0.037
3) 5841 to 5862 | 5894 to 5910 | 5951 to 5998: 0.157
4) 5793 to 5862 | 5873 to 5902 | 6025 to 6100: 0.201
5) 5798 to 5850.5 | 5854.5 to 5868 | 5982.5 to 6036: 0.023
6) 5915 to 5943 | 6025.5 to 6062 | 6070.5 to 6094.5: -0.033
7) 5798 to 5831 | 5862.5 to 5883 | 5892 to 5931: -0.014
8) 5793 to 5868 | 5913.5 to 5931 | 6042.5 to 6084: 0.004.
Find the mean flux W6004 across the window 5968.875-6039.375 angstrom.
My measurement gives 216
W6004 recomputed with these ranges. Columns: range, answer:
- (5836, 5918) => 204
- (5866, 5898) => 190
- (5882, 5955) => 202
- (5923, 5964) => 212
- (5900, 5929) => 215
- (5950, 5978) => 214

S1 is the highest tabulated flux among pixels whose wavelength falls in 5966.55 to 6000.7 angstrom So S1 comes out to 231.5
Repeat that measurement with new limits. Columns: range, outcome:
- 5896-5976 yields 240.2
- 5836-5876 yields 239.4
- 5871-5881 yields 221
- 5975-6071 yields 244.5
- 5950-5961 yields 212.8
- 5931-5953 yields 219.9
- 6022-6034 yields 225.9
